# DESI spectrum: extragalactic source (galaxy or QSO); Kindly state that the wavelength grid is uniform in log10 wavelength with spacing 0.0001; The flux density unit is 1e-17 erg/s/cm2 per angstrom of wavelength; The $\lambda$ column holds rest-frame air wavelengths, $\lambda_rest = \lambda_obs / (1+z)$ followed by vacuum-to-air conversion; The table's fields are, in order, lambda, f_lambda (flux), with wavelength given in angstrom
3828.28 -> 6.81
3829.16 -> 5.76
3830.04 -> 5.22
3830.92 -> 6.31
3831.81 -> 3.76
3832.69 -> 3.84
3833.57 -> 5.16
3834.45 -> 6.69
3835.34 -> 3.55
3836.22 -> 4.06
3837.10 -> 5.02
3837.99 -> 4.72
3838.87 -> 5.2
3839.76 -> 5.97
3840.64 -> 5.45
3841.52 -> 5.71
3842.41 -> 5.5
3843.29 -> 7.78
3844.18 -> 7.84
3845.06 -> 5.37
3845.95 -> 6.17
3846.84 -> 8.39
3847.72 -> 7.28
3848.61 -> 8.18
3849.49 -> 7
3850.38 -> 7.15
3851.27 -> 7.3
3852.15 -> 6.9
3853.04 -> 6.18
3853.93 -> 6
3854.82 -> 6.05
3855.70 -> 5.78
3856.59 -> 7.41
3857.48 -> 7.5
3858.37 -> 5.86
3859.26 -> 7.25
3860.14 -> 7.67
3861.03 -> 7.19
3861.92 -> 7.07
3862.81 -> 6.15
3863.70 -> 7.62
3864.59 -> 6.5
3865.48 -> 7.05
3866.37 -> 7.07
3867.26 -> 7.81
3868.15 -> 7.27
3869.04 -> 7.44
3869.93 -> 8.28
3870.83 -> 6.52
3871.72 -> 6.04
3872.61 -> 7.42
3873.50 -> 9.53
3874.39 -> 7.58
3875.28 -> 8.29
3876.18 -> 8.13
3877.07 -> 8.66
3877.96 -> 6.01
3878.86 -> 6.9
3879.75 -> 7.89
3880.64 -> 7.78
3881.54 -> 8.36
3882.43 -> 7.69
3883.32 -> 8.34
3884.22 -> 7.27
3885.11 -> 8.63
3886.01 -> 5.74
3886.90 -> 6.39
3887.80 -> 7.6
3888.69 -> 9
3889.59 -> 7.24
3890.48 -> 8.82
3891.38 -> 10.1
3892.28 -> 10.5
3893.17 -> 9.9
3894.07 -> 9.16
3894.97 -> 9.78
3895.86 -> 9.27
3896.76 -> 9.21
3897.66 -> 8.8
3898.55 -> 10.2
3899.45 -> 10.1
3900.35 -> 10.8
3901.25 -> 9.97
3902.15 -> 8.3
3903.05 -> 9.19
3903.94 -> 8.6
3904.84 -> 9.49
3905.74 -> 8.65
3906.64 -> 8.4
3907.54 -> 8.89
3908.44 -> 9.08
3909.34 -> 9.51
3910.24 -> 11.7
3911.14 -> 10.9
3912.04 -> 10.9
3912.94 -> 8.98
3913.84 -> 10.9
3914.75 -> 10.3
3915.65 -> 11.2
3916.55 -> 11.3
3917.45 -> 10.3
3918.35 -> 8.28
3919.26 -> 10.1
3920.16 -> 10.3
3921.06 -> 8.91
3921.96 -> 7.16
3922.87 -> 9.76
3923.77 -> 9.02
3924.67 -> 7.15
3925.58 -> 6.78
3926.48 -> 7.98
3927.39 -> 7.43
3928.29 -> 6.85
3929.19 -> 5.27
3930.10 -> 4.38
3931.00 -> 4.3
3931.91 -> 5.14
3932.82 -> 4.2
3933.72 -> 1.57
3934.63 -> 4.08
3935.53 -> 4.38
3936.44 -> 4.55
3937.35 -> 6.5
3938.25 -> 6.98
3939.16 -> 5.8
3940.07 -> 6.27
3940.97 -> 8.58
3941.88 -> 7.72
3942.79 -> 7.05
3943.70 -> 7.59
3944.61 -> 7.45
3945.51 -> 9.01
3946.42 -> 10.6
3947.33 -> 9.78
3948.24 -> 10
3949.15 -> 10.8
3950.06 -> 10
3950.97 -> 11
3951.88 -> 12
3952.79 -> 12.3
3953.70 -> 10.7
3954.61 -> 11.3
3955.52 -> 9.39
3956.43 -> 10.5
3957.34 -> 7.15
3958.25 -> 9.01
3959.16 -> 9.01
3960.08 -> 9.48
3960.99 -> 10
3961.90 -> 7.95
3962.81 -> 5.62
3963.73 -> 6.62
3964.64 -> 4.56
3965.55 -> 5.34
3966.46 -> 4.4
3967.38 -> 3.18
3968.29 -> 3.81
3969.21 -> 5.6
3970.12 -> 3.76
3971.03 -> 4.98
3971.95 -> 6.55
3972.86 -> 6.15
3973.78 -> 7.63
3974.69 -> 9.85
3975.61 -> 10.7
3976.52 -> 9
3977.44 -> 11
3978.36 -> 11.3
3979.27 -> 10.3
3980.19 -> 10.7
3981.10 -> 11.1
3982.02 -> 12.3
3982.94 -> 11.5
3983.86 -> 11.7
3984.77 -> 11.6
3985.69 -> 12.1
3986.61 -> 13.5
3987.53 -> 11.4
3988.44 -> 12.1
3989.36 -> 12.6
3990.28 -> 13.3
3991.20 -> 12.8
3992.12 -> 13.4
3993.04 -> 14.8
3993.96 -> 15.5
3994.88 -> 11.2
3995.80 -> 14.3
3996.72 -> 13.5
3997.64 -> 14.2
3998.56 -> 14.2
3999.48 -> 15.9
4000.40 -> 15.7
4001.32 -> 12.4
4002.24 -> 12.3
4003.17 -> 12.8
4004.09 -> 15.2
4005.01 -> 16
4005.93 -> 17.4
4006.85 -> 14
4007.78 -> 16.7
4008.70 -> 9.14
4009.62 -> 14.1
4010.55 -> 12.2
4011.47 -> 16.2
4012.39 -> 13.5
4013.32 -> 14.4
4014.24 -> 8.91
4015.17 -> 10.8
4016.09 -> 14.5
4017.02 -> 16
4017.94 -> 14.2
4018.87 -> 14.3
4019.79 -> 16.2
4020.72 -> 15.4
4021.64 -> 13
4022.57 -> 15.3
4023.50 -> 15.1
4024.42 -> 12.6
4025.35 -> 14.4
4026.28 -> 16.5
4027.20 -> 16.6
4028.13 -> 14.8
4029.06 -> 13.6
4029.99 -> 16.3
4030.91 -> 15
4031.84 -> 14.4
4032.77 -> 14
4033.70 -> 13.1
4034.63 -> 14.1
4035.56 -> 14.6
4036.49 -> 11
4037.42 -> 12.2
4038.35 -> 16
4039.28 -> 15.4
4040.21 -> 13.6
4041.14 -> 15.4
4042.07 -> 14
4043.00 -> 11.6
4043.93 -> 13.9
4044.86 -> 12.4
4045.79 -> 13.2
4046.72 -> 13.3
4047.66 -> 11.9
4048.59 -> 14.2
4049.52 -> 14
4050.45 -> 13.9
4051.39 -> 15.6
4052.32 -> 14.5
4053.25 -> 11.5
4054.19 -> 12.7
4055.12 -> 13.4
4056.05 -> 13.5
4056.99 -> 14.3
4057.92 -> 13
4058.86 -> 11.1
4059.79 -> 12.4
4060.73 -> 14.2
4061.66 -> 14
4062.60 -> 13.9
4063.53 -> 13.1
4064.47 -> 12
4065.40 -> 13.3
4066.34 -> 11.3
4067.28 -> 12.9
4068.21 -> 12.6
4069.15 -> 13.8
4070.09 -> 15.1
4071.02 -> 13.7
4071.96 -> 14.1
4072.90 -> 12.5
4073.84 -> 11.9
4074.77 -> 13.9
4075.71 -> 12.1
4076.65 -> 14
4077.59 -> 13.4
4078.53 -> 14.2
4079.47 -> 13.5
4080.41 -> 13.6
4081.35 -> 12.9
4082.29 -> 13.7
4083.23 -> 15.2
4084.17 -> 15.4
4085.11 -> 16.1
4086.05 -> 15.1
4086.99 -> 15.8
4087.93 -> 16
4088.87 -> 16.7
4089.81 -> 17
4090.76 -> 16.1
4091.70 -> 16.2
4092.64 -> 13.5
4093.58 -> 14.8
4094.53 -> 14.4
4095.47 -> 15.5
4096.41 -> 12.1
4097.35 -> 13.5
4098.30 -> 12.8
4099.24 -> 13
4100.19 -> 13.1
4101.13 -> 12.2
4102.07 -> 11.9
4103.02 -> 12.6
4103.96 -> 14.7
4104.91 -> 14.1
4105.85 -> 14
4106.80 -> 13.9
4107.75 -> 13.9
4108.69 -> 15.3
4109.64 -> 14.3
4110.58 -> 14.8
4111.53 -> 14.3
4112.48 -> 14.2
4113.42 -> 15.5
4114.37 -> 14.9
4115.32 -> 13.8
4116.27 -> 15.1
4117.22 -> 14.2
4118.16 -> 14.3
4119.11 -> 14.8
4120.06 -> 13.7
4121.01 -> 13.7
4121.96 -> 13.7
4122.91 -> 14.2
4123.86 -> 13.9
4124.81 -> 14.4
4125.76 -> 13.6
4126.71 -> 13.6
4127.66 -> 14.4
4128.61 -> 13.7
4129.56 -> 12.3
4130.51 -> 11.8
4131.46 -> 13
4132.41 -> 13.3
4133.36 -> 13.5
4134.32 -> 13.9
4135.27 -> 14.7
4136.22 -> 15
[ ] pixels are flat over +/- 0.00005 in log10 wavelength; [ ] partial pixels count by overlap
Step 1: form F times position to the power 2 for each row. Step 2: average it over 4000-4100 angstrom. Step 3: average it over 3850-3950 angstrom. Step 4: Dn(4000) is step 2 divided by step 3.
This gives 1.89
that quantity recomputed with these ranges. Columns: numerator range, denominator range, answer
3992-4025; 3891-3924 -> 1.53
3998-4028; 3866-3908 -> 1.82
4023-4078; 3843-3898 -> 1.96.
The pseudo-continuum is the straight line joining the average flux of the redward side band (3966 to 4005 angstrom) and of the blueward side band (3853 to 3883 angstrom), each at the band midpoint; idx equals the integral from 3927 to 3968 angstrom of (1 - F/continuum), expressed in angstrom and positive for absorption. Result 9.9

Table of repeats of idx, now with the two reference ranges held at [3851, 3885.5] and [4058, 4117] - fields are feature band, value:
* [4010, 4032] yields -4.4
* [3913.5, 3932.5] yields 1.6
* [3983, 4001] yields -3.7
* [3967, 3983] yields 3.5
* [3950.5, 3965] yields 1.1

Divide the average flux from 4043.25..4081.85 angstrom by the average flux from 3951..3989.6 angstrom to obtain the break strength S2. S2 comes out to 1.47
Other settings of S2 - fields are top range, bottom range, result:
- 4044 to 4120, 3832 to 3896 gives 1.95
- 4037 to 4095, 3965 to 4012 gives 1.22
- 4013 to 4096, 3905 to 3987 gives 1.66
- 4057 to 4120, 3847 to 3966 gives 1.73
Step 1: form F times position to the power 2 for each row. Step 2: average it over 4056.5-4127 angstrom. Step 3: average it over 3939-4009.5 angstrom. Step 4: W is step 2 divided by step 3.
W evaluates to 1.42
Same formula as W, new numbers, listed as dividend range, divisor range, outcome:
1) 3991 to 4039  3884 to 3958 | 1.73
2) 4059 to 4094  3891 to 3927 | 1.61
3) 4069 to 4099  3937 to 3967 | 1.80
